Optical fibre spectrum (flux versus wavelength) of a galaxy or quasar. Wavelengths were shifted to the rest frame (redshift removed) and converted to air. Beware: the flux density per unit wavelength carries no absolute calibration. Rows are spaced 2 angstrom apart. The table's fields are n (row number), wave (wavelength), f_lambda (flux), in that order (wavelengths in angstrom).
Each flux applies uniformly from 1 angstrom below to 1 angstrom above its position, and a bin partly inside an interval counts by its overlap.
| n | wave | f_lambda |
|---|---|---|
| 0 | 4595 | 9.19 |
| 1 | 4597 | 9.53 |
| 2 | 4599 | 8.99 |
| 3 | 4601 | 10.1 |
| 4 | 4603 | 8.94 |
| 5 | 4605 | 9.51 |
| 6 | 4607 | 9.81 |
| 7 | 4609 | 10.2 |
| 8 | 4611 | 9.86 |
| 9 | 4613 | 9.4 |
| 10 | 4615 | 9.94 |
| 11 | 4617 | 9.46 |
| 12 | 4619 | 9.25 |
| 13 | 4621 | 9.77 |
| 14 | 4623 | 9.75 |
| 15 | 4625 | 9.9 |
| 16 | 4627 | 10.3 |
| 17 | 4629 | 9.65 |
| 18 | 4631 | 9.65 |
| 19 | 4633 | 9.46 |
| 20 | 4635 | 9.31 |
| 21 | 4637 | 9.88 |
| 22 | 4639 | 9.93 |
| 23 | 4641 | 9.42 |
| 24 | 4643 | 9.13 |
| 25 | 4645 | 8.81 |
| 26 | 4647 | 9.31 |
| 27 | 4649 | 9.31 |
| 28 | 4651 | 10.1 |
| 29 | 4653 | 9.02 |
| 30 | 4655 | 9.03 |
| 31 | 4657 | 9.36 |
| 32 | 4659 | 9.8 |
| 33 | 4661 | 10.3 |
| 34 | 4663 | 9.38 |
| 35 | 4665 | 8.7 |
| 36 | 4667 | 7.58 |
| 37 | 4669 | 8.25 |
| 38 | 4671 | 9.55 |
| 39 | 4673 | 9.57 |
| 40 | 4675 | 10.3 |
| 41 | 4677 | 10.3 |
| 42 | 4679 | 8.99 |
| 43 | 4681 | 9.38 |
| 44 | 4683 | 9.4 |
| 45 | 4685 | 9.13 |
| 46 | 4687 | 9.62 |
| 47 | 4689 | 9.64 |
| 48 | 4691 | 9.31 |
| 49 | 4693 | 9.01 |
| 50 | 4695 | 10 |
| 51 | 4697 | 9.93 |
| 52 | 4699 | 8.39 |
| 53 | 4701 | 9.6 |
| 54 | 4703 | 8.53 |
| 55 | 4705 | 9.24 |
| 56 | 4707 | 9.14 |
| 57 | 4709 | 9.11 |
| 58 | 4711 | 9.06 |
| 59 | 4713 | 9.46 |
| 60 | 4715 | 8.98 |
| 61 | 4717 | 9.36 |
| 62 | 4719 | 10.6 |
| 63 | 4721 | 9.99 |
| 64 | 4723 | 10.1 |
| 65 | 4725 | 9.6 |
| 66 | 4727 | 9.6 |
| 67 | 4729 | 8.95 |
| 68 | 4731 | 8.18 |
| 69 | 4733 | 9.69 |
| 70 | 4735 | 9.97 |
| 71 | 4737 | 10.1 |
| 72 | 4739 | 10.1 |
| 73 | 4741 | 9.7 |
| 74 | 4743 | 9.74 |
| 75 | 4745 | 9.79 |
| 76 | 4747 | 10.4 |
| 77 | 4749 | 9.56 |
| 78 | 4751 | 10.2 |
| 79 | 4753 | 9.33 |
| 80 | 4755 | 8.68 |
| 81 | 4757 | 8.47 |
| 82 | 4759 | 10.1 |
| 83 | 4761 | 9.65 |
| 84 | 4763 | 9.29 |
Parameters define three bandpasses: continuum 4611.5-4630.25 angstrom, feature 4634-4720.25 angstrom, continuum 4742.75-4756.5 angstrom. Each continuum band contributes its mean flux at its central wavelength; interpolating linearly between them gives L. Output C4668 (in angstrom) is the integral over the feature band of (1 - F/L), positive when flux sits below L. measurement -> 2.9 angstrom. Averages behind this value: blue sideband 9.72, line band 9.36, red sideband 9.62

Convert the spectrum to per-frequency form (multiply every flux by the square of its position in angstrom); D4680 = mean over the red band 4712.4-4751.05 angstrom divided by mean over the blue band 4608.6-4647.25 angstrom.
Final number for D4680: 1.05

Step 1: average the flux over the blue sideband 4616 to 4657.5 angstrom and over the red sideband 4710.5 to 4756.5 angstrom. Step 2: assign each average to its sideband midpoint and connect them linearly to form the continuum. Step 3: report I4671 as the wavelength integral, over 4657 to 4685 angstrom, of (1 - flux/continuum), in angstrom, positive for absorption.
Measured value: 0.6 angstrom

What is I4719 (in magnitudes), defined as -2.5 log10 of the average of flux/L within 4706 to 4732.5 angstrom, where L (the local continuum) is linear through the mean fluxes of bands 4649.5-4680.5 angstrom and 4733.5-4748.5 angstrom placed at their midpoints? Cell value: 0.043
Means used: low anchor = 9.35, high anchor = 9.95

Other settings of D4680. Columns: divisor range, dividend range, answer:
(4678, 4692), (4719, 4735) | 1.04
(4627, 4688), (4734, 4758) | 1.07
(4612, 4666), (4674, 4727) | 1.02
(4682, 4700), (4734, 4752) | 1.08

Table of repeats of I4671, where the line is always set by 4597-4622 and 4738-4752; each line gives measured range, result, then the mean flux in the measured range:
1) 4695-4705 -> 0.6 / 9.21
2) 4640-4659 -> 0.8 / 9.3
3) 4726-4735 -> 0.6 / 9.2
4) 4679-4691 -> 0.5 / 9.39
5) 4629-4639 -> 0.0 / 9.62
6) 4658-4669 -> 0.7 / 9.07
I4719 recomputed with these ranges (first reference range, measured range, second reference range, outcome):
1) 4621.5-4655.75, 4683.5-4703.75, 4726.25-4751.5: 0.033 mag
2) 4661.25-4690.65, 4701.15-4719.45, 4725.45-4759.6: 0.021 mag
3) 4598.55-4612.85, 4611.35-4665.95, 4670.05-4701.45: 0.006 mag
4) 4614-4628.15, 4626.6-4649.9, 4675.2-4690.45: 0.023 mag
